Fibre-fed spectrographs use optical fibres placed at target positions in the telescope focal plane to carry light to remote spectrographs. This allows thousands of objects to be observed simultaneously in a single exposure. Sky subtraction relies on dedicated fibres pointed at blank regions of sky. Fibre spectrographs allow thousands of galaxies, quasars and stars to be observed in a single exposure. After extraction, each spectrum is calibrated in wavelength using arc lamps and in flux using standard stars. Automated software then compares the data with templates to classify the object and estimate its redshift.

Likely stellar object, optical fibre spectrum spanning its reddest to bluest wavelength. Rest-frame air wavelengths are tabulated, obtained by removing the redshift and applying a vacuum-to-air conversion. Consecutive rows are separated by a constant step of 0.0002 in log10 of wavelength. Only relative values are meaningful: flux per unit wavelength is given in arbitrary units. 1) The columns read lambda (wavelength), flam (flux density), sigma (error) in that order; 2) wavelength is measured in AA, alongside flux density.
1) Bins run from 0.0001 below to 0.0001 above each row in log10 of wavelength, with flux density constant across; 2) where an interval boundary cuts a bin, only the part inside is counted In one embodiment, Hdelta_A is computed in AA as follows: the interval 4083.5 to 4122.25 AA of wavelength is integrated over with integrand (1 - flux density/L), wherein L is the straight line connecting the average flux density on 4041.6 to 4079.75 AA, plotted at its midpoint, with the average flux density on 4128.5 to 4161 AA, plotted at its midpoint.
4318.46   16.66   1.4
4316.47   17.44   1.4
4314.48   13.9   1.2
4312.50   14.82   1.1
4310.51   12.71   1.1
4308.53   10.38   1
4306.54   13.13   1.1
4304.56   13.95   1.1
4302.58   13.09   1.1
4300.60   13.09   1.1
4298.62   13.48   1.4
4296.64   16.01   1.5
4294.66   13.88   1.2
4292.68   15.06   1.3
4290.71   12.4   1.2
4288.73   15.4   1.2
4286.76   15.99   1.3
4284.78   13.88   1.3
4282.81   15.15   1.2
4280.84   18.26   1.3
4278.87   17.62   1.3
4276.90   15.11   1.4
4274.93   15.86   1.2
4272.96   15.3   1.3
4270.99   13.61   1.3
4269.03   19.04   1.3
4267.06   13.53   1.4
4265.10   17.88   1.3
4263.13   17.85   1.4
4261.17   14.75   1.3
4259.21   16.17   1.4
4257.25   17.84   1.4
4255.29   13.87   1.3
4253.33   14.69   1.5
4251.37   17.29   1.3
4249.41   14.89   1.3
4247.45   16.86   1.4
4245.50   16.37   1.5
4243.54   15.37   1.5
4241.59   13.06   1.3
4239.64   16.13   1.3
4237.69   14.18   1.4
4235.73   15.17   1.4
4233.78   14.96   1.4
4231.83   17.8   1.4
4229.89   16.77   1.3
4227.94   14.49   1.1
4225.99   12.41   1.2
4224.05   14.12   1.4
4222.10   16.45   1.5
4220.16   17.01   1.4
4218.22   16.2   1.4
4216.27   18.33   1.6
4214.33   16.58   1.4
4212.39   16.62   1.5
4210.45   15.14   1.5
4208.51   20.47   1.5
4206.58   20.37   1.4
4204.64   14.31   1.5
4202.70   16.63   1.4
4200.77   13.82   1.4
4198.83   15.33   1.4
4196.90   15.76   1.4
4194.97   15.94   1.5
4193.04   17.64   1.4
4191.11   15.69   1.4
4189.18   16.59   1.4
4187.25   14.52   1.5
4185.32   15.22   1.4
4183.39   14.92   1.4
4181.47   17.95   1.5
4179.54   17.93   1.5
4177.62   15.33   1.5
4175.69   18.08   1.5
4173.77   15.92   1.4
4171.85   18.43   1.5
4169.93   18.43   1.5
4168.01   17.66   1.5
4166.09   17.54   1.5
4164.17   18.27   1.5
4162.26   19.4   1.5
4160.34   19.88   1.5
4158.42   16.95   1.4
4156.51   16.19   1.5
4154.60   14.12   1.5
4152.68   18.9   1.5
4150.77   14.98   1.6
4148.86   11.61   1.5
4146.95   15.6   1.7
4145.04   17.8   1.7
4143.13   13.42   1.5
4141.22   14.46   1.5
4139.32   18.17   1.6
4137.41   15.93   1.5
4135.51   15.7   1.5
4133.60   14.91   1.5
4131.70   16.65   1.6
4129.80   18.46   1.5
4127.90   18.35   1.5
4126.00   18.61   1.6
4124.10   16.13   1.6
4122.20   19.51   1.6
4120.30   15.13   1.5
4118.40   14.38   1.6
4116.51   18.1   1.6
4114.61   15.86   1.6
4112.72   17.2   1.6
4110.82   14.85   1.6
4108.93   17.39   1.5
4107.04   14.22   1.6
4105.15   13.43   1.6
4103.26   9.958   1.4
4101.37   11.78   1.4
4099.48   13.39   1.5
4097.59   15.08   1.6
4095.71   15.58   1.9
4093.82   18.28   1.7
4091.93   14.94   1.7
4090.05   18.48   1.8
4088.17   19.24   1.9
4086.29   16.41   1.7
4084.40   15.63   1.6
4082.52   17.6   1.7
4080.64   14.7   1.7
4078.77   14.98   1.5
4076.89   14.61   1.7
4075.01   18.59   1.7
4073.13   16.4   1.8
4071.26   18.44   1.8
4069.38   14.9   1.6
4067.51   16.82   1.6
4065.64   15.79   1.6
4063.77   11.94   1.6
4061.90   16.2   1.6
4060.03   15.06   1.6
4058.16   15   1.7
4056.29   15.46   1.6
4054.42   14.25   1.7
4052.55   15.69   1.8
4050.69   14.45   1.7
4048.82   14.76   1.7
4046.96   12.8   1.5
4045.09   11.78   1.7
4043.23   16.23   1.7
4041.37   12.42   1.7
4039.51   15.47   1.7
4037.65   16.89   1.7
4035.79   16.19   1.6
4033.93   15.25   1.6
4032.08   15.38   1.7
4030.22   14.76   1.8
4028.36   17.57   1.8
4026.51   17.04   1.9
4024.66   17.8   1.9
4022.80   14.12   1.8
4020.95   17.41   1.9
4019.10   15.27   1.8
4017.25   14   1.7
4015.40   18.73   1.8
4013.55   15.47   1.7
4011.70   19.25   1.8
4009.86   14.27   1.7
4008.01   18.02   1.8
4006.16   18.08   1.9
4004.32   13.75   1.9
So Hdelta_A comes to 0.1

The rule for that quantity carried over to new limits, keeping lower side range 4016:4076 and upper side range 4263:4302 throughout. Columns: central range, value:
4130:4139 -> -0.45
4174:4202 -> -1.21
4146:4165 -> -1.45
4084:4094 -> -1.12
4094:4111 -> 1.45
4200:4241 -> -1.88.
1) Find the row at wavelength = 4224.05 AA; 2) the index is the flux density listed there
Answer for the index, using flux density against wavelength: 14.12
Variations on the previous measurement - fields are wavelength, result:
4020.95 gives 17.41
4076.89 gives 14.61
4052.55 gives 15.69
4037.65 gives 16.89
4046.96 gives 12.8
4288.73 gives 15.4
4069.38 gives 14.9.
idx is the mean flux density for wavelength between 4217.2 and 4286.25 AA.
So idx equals 15.7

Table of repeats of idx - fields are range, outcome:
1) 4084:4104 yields 15.4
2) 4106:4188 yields 16.6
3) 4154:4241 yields 16.5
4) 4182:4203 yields 15.7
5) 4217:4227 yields 15.3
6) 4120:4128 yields 17.7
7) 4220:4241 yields 15.3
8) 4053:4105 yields 15.5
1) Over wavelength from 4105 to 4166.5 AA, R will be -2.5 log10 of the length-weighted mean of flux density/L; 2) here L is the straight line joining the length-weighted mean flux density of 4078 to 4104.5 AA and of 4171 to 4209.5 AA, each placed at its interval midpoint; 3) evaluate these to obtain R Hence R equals -0.036 mag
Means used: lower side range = 15.4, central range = 16.5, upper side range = 16.5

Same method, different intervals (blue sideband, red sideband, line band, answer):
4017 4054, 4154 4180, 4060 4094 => -0.02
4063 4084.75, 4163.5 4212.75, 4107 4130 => -0.04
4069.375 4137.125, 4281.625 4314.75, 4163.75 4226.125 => -0.10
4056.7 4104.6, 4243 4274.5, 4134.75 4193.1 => -0.05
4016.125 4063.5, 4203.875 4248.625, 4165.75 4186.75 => -0.08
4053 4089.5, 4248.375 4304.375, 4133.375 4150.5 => 0.03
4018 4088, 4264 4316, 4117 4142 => -0.10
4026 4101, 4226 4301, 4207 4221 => -0.12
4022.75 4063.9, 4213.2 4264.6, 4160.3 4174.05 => -0.17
